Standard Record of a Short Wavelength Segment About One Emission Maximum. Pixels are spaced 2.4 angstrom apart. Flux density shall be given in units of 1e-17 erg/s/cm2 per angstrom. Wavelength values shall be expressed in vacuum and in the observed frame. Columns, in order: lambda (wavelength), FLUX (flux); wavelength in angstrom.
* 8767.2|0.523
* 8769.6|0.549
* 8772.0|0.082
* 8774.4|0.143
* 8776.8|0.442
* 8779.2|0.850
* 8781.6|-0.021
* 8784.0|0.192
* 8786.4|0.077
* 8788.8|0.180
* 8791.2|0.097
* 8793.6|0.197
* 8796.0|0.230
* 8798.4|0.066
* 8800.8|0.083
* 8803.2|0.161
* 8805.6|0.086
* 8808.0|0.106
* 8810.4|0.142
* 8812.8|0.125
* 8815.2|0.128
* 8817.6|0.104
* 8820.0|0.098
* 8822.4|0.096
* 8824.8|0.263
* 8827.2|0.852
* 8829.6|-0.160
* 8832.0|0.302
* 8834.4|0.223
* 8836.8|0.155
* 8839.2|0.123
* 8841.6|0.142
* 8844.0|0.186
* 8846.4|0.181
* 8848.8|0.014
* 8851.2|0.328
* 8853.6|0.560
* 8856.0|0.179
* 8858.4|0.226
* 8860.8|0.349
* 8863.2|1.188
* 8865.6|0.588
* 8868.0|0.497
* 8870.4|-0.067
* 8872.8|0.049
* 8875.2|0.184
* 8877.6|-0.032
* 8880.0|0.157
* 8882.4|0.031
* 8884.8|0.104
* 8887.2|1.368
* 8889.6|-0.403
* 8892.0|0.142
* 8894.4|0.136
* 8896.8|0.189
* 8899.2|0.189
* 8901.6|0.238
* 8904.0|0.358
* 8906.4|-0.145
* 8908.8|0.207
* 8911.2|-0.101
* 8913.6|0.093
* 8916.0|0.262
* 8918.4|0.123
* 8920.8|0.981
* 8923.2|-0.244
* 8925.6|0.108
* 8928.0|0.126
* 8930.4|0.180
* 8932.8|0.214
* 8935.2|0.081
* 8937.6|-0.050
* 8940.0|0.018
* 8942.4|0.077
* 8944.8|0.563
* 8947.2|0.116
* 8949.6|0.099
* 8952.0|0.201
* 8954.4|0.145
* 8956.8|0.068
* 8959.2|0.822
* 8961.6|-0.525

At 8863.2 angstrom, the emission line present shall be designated [O III] 5007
